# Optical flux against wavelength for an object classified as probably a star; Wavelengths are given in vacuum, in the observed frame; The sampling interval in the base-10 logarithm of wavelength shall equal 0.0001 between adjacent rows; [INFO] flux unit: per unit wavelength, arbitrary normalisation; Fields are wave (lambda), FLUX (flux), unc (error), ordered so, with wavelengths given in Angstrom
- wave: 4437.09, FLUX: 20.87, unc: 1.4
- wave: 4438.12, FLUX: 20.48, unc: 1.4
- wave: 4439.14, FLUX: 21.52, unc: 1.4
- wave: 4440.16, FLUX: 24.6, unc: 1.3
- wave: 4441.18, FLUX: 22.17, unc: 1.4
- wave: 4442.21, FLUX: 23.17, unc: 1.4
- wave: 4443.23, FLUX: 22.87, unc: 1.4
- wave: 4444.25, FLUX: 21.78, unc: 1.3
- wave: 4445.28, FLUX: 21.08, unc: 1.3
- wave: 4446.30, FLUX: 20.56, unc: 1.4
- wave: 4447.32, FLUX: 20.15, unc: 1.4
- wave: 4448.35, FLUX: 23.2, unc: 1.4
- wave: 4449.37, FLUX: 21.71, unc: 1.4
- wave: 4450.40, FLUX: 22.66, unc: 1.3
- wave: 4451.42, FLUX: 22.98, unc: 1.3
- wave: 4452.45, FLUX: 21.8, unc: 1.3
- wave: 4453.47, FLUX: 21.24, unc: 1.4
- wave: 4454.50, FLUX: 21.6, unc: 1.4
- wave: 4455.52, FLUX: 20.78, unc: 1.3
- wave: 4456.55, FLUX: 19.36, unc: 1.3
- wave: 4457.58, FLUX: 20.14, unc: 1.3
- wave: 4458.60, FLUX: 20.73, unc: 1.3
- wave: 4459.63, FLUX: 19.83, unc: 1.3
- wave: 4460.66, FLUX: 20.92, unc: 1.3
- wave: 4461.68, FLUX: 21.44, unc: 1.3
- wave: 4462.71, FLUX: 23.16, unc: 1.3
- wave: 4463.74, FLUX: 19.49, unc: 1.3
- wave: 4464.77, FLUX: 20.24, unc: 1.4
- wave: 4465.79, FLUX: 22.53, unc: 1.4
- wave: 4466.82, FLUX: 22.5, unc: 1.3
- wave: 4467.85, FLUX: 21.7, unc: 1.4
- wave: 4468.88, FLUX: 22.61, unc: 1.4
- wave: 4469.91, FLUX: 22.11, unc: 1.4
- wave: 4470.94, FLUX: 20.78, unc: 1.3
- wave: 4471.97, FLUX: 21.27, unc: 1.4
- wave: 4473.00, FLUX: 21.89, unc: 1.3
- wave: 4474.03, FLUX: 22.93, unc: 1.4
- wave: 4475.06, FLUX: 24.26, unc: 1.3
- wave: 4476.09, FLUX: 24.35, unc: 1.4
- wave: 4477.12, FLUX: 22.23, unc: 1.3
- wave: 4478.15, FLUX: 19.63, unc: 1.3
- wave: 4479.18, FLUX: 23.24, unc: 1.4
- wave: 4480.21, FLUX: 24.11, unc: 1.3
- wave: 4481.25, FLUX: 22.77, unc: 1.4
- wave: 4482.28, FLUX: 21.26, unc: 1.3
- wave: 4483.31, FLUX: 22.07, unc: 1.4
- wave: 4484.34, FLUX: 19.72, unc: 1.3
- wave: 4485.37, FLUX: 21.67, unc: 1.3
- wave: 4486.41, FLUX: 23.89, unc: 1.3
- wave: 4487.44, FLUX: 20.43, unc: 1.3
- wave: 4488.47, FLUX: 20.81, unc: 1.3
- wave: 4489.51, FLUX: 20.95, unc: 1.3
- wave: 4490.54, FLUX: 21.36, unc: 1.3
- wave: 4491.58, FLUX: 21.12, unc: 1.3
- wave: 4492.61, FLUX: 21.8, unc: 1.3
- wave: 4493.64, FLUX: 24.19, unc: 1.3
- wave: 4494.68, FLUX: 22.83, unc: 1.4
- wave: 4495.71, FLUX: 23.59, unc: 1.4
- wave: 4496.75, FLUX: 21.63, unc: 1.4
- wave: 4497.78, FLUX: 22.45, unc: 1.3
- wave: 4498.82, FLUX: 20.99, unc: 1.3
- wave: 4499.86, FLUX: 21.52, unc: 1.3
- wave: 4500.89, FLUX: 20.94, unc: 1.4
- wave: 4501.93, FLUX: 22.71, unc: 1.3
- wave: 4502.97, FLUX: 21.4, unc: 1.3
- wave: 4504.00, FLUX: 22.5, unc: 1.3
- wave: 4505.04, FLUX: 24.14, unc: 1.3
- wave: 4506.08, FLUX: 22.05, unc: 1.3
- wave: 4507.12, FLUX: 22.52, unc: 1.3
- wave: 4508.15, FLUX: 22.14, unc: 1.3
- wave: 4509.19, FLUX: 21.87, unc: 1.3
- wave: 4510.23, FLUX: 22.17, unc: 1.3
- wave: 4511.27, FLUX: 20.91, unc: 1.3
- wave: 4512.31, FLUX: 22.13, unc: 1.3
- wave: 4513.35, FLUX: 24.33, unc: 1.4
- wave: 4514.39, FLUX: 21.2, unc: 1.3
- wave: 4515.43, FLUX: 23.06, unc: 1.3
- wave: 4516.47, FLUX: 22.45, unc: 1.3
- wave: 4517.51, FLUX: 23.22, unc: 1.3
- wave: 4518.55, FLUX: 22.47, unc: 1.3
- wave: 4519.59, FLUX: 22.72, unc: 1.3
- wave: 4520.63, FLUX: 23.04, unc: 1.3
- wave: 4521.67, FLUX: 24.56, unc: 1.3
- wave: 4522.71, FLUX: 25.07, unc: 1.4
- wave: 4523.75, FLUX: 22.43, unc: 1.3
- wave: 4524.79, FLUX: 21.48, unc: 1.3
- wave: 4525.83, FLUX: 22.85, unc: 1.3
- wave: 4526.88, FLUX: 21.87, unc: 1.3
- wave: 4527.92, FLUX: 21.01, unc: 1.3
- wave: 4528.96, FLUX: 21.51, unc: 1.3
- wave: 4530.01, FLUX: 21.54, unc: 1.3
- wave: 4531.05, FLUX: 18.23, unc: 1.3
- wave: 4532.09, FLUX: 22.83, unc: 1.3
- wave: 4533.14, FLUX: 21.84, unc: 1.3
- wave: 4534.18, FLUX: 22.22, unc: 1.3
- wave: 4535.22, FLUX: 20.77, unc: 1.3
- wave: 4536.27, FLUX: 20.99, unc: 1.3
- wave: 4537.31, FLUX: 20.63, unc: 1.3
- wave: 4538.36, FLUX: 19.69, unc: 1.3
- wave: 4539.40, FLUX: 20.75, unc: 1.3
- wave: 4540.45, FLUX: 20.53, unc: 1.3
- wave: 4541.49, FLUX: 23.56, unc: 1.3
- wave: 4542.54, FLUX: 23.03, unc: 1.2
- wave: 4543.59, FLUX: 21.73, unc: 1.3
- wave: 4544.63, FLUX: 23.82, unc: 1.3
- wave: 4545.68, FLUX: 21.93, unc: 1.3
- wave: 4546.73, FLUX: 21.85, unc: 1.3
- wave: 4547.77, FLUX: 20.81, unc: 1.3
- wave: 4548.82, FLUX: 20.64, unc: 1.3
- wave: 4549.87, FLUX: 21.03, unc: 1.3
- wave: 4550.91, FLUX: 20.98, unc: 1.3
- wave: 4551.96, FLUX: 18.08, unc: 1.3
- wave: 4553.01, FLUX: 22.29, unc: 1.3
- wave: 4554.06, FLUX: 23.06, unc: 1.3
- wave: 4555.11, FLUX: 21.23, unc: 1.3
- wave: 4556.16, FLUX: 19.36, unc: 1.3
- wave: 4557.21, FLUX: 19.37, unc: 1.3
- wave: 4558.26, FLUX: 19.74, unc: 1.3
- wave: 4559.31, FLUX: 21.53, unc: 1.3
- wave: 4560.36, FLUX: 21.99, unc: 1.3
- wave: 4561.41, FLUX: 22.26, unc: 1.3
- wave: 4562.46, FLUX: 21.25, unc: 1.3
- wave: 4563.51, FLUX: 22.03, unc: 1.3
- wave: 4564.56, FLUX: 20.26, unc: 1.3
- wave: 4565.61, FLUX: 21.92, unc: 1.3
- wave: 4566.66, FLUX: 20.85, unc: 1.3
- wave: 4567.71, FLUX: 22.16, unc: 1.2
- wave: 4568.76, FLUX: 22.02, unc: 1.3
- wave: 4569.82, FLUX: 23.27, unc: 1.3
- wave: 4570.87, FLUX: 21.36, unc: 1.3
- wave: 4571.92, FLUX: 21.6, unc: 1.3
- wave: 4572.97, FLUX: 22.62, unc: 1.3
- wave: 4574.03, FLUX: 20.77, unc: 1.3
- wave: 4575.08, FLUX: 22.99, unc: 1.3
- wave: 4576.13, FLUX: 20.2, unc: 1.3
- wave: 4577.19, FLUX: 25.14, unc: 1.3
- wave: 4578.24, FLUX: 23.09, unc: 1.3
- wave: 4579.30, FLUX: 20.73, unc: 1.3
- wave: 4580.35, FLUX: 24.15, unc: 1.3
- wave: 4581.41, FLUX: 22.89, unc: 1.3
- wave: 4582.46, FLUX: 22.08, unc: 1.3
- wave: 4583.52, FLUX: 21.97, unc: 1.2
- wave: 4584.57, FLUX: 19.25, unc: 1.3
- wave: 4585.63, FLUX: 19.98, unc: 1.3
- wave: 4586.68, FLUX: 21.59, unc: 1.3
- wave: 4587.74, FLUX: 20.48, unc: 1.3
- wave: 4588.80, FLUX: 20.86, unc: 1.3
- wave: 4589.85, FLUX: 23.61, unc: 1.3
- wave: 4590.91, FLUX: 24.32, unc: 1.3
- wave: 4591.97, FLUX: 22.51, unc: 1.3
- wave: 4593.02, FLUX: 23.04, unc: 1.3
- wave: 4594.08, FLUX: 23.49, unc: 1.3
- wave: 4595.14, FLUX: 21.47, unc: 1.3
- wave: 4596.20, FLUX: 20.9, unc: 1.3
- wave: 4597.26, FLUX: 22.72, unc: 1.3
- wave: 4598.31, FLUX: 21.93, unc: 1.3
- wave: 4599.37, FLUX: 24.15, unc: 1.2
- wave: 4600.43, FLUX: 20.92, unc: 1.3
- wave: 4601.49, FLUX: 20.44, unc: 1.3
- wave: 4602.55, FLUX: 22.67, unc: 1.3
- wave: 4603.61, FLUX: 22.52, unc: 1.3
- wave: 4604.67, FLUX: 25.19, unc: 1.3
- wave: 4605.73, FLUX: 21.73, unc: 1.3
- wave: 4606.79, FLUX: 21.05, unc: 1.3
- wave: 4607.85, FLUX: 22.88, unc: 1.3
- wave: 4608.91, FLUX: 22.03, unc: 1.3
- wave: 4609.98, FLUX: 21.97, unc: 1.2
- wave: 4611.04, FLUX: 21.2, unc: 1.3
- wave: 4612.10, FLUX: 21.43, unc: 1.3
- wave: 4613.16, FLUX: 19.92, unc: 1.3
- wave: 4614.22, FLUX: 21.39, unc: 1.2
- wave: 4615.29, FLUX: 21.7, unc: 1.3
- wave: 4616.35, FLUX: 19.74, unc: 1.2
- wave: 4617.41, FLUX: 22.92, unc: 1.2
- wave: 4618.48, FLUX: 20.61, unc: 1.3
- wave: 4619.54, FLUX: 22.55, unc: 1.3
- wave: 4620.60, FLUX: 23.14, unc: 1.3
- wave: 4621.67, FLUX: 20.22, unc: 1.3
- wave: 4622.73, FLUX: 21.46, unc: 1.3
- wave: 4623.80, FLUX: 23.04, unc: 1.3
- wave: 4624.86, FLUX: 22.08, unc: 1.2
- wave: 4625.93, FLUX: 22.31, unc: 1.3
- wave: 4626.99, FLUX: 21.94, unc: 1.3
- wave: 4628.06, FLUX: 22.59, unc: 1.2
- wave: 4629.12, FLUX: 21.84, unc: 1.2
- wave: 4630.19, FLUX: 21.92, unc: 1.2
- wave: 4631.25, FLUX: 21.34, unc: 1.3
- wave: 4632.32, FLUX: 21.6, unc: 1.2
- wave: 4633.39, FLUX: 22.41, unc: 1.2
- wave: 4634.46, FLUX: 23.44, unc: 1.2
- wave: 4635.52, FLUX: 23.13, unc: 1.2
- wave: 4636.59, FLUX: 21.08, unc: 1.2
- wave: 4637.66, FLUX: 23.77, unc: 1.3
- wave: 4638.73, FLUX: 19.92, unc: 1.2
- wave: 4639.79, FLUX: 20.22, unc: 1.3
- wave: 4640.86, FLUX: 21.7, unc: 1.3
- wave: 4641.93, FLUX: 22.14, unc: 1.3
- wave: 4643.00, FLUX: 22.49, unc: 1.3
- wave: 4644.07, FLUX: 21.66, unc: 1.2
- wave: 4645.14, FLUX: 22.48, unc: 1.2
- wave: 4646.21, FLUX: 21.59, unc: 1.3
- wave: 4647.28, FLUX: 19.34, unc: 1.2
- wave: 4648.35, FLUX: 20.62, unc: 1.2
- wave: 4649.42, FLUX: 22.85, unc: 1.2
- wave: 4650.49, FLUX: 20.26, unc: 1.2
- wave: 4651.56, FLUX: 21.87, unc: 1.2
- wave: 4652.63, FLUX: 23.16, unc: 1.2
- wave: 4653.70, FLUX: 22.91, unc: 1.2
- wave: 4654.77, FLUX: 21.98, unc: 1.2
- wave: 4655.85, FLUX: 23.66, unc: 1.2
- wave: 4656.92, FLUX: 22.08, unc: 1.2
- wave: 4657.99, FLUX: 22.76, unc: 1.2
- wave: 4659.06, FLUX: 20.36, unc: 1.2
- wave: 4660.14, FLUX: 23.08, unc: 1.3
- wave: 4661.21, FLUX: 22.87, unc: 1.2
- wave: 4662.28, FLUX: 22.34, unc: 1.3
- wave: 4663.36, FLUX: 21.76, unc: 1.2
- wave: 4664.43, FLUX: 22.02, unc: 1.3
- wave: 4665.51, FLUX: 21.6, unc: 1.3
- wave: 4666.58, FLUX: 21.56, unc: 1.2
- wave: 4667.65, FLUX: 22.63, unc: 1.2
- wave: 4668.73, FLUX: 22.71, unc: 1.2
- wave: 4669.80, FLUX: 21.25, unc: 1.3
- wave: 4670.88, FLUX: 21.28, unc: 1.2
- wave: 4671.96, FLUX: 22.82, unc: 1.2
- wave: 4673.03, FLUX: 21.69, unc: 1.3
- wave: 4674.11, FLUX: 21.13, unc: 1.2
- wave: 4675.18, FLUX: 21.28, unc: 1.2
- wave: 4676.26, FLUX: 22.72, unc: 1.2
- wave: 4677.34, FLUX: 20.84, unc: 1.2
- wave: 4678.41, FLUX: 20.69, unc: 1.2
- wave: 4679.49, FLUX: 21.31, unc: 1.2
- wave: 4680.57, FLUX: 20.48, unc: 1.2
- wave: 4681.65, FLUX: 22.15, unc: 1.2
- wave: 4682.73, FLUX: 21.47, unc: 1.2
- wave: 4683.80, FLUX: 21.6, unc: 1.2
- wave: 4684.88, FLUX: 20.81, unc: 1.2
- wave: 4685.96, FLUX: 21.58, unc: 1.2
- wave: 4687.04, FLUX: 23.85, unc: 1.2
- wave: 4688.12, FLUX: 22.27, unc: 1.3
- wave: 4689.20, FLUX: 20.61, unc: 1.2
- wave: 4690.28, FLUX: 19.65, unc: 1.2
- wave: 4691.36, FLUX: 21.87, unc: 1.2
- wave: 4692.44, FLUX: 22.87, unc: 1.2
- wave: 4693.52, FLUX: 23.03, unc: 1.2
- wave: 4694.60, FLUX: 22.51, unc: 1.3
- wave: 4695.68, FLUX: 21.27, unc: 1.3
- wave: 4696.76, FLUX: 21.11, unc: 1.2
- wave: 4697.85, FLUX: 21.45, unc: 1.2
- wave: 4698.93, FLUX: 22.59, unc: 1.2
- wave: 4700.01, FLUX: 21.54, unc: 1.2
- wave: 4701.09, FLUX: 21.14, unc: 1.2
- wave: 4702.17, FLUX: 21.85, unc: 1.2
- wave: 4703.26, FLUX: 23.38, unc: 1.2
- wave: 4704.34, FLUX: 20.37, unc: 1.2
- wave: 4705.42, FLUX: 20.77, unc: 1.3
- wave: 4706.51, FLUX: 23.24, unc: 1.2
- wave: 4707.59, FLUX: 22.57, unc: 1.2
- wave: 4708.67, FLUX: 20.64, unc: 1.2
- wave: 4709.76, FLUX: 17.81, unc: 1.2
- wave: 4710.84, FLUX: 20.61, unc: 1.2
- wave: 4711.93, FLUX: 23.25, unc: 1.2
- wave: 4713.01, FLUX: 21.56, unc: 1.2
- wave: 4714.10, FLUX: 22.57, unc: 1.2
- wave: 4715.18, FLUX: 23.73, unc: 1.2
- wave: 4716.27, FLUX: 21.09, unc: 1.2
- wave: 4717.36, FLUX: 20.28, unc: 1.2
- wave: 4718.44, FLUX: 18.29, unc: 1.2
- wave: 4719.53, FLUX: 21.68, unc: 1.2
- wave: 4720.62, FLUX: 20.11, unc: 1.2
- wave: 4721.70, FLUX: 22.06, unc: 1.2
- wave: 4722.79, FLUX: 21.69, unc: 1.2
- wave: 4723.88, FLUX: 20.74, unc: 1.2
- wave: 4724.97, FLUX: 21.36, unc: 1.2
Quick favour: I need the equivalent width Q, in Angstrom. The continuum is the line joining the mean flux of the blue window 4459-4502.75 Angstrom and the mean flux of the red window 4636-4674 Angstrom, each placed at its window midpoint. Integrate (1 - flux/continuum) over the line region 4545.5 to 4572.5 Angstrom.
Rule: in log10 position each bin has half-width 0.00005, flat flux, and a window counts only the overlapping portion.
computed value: 0.8 Angstrom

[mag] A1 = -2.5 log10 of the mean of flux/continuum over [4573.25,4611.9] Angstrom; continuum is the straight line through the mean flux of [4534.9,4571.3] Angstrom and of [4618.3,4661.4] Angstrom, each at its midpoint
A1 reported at -0.03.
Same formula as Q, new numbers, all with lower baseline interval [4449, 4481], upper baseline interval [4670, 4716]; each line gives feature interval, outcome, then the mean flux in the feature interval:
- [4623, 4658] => -0.5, 22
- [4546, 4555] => 0.2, 21.1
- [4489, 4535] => -1.0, 22.2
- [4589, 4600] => -0.5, 22.8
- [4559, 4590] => -0.1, 21.8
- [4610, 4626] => 0.1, 21.6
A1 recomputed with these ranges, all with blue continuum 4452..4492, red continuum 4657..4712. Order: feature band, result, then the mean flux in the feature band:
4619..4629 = -0.02 mag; 22.1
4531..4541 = 0.03 mag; 21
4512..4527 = -0.06 mag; 22.9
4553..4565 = 0.03 mag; 21.2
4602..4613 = -0.03 mag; 22.2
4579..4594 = -0.02 mag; 22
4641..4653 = 0.00 mag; 21.7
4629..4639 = -0.02 mag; 22.1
